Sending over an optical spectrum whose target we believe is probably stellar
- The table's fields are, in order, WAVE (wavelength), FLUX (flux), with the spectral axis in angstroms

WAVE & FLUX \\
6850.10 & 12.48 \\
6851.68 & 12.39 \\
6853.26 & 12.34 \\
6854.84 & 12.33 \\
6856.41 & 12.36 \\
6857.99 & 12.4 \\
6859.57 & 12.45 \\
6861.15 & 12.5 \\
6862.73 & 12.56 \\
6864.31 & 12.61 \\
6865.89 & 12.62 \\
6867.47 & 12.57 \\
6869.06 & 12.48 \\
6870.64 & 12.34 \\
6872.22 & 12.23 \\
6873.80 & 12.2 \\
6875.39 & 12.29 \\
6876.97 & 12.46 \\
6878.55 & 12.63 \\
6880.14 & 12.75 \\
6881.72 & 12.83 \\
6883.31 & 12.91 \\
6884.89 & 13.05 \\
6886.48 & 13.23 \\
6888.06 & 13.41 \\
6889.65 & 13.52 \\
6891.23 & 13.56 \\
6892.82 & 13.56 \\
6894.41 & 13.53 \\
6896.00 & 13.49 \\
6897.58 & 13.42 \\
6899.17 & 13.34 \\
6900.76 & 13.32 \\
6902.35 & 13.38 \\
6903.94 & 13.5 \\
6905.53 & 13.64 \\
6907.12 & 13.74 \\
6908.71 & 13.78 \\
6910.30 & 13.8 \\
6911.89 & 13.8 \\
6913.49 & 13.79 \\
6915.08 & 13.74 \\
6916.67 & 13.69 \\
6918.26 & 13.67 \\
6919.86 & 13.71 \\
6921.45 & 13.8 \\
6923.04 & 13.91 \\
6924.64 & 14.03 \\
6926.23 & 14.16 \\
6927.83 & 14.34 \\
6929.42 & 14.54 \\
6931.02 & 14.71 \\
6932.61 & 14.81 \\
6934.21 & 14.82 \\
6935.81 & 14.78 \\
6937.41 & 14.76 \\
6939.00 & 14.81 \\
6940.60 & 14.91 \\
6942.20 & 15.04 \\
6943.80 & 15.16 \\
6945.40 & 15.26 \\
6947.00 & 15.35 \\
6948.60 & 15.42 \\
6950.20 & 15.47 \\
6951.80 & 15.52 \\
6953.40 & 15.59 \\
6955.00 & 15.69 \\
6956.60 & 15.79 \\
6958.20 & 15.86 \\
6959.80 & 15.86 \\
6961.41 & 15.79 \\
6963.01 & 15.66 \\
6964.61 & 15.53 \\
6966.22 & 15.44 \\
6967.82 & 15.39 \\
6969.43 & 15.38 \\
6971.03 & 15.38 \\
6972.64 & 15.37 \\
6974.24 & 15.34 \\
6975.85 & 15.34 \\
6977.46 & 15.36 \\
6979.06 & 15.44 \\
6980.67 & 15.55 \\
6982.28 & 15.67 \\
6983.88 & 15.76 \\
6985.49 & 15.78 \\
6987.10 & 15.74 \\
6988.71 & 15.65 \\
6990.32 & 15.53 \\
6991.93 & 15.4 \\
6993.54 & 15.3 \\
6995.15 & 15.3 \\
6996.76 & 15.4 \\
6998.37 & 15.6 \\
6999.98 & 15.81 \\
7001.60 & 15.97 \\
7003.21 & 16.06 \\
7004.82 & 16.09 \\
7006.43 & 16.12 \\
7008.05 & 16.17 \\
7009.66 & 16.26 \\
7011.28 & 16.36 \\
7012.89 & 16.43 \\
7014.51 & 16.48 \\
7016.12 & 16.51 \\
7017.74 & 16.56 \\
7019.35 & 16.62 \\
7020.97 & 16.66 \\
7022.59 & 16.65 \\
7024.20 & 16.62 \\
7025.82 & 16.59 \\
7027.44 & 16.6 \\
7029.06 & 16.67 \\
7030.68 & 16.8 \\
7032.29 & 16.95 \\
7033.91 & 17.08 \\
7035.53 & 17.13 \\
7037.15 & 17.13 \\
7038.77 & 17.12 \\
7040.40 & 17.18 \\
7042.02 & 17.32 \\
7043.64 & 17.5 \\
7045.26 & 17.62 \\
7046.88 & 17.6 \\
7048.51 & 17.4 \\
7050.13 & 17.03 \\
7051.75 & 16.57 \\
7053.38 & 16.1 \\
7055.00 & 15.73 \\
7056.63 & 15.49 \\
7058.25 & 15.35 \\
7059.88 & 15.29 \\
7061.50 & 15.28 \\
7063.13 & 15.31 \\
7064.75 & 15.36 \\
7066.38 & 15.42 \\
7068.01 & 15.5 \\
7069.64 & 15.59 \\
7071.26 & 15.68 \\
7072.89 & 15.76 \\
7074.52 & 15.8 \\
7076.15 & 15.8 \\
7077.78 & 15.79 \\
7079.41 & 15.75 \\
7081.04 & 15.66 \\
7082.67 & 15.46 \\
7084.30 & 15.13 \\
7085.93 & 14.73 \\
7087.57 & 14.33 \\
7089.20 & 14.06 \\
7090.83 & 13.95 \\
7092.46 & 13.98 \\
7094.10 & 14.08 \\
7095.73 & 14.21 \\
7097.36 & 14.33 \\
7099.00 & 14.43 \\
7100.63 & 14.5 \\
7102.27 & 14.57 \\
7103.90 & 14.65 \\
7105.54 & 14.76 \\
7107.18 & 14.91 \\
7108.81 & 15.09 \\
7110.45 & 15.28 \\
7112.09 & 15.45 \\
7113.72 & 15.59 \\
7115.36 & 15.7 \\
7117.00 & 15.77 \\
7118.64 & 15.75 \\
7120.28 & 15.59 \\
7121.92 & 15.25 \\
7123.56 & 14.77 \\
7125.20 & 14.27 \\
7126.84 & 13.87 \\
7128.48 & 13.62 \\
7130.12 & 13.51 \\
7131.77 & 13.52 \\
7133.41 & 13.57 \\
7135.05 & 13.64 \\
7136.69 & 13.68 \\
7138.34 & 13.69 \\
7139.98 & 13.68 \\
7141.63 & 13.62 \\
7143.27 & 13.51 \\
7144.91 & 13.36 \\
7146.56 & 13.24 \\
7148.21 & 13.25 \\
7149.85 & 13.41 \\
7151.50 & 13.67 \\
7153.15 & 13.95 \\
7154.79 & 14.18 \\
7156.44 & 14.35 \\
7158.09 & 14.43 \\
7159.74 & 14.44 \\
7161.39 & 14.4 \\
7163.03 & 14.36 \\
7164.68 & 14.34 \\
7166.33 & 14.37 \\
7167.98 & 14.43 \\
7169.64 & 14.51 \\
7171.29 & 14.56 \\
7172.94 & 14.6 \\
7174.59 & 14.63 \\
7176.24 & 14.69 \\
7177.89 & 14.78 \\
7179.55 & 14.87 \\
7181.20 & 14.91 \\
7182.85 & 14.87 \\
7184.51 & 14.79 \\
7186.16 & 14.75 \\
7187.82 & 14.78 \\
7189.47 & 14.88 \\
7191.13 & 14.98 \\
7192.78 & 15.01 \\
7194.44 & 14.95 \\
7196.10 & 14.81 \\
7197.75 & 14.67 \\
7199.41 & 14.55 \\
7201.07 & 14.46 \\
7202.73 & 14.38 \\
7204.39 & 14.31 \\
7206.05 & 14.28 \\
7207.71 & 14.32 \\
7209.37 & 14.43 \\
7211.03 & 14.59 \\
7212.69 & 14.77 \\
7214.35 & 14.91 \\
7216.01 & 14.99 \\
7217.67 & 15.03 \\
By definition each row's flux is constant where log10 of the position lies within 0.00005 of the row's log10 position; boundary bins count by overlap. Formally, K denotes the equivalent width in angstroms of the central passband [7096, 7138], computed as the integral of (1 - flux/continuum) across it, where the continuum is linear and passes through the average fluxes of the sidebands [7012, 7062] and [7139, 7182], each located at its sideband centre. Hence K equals 1.2 angstroms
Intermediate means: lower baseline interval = 16.7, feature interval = 14.6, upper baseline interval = 14.2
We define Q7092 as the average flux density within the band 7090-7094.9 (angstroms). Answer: 14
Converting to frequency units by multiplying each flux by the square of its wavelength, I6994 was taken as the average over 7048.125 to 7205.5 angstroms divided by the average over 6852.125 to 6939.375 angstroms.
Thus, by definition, 1.18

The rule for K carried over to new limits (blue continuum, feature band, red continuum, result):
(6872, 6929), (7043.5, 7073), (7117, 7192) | -4.44 angstroms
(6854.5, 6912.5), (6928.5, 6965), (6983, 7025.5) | -1.67 angstroms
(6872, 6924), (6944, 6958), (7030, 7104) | -1.41 angstroms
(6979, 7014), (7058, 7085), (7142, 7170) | -1.04 angstroms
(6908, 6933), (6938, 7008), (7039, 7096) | -4.43 angstroms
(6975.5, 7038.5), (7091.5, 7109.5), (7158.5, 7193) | 0.97 angstroms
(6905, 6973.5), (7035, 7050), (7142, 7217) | -2.75 angstroms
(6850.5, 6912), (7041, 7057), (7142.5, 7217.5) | -3.59 angstroms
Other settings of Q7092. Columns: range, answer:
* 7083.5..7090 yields 14.6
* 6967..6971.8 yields 15.4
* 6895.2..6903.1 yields 13.4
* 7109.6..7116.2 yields 15.5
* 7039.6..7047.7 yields 17.4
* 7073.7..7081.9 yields 15.8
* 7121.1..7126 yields 14.8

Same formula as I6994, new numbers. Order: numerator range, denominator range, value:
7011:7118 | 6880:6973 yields 1.14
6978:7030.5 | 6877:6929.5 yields 1.22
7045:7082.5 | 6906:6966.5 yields 1.12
